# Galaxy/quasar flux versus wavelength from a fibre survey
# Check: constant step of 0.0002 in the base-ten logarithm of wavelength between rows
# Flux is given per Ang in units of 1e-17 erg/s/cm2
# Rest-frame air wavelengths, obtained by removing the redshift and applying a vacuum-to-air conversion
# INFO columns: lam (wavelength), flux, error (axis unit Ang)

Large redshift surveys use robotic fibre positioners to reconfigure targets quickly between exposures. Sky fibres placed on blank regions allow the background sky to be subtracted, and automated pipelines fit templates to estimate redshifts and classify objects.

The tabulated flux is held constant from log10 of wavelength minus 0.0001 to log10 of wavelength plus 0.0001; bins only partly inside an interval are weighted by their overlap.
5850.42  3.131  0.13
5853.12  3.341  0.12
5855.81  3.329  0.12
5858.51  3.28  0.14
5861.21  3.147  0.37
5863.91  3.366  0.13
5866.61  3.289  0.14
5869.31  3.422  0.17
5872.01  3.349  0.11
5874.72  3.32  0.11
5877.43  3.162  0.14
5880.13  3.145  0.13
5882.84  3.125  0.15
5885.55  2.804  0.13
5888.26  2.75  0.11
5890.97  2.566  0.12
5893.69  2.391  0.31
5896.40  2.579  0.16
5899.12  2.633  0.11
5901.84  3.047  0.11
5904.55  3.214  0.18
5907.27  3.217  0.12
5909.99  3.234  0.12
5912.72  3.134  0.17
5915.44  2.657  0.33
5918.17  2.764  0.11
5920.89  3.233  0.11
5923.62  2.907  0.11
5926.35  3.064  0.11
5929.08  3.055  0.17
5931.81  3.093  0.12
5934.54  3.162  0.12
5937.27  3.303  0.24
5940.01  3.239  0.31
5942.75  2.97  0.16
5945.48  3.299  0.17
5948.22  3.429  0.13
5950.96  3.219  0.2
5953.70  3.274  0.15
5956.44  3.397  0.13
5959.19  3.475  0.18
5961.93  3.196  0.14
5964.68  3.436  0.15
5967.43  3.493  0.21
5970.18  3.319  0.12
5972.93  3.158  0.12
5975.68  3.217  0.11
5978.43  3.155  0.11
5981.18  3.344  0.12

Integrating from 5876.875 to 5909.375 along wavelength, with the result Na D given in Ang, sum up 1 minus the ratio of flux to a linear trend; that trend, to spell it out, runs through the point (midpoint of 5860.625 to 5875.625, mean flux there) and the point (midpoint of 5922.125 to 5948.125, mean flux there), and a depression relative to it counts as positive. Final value 3.7 Ang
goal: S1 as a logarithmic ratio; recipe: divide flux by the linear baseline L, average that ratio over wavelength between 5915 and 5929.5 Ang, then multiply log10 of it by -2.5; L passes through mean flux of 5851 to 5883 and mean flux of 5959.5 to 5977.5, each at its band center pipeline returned 0.117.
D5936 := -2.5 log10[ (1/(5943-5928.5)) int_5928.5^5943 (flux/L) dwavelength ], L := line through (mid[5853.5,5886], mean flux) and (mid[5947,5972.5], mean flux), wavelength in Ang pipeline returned 0.06 mag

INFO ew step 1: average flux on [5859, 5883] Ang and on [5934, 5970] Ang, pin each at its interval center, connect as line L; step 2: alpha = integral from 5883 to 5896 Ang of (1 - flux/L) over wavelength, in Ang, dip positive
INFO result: 2.4 Ang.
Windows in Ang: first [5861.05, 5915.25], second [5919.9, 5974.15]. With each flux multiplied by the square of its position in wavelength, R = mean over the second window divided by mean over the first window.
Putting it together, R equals 1.09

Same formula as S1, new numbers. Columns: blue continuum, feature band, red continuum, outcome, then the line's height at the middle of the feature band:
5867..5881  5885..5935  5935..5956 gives 0.12 mag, 3.27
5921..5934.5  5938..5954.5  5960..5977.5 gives -0.02 mag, 3.17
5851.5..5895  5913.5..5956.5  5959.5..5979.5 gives 0.04 mag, 3.23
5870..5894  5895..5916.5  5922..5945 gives 0.03 mag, 3.05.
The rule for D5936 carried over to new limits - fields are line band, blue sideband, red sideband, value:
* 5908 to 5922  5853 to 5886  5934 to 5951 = 0.08 mag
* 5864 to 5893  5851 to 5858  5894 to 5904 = -0.03 mag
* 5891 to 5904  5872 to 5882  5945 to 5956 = 0.21 mag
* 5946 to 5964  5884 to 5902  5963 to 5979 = -0.06 mag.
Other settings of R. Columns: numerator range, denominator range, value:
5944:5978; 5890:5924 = 1.17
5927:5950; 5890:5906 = 1.18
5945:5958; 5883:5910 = 1.19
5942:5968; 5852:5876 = 1.03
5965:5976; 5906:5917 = 1.11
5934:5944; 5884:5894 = 1.21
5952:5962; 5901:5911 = 1.07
